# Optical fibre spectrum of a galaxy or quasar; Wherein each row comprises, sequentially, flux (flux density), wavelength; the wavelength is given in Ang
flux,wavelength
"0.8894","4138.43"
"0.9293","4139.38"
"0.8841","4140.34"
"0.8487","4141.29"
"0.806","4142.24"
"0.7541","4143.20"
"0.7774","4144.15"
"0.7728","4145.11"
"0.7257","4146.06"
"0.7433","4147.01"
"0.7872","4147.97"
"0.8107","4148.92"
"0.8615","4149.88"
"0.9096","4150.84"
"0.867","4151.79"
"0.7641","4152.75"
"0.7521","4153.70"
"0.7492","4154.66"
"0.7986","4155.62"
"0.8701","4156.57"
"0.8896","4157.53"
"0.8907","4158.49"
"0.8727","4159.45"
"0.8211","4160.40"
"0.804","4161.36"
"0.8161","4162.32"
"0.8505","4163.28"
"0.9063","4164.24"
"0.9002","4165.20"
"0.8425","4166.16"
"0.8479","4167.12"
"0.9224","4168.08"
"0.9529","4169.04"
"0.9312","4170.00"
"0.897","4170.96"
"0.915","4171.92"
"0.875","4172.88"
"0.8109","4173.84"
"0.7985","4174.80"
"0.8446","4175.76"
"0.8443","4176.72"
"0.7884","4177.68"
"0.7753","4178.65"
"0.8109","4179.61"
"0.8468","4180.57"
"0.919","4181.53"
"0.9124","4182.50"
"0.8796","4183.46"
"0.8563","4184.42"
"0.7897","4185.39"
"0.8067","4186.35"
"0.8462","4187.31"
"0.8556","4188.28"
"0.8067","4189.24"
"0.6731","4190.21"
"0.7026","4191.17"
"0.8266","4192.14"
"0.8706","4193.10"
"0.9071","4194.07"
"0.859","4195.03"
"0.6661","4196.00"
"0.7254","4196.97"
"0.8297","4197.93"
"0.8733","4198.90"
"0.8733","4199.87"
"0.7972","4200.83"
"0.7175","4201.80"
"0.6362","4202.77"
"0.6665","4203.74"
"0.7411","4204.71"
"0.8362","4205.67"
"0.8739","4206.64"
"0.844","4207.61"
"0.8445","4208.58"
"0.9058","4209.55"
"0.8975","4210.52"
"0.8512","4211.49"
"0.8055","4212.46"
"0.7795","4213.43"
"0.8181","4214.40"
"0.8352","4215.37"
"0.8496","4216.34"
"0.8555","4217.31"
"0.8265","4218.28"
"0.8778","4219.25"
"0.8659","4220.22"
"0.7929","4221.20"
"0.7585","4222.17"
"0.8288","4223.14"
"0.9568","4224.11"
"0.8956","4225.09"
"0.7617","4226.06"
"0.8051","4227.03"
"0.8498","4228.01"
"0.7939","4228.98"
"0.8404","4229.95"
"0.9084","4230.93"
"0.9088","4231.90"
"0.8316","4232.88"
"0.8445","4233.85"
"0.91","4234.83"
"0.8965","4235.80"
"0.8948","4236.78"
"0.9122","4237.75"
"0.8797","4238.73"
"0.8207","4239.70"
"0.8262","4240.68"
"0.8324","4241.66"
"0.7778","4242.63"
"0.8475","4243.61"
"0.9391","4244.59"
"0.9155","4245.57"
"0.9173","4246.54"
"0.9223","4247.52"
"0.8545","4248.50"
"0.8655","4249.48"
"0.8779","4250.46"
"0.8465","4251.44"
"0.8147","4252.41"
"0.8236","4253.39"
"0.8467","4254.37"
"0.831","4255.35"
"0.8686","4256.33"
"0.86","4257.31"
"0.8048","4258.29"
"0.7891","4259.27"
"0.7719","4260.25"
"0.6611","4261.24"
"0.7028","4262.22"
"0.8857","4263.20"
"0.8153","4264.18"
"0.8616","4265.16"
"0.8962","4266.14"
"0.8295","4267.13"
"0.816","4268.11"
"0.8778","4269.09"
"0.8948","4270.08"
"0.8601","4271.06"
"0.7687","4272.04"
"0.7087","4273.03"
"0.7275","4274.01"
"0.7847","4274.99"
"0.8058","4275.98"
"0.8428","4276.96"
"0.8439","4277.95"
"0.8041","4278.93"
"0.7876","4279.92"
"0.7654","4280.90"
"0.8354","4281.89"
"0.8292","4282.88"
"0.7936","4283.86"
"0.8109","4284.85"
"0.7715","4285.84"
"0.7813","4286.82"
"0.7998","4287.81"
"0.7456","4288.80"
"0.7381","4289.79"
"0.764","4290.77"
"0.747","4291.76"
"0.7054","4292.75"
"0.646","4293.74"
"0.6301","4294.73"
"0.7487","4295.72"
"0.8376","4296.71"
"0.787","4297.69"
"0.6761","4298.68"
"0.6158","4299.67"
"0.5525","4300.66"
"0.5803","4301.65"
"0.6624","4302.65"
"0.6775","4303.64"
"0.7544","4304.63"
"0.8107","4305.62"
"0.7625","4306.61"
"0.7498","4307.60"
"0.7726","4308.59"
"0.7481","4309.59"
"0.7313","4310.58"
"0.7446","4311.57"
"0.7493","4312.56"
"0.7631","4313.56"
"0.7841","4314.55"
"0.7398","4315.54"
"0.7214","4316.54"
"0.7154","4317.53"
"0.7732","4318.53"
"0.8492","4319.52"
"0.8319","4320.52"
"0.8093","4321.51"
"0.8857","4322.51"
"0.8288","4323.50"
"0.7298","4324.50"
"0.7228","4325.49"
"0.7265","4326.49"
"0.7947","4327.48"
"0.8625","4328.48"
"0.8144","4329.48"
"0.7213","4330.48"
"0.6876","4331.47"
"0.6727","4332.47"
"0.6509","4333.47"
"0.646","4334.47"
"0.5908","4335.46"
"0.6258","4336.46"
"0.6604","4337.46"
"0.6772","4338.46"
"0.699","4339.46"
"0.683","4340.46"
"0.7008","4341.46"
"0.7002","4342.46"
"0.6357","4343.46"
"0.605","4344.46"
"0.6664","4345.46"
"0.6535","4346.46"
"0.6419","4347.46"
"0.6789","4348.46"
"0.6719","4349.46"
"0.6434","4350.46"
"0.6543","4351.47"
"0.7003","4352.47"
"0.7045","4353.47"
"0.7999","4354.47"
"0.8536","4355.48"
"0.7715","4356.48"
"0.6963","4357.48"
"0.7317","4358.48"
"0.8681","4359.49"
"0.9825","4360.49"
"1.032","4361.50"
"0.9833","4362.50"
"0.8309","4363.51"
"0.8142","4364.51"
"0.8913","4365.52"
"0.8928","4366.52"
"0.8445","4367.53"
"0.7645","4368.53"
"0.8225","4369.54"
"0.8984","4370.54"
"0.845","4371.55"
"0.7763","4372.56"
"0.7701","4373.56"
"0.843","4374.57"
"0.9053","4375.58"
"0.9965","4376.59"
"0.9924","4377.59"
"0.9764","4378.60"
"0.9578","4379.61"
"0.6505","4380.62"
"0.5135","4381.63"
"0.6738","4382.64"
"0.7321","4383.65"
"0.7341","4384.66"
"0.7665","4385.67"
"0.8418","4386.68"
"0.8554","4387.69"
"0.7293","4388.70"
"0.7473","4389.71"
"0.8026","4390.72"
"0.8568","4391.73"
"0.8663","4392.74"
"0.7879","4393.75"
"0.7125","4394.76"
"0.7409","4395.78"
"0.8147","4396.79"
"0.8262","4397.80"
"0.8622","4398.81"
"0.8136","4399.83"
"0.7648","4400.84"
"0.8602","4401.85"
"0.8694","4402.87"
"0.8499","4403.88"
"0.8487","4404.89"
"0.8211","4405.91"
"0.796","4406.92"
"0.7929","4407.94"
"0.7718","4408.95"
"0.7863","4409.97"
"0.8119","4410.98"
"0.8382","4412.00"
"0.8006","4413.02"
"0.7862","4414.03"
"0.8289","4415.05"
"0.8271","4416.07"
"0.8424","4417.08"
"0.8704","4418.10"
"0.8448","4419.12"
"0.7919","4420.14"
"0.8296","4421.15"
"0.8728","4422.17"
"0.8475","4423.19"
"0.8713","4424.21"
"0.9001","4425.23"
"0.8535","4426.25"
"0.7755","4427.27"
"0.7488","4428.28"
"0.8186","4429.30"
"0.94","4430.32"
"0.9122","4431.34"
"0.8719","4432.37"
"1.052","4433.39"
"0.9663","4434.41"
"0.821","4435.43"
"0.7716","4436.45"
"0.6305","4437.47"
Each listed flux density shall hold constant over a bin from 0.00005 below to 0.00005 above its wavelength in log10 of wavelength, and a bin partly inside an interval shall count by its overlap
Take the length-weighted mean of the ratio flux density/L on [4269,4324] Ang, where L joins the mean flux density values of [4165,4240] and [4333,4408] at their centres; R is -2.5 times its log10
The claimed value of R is 0.06 mag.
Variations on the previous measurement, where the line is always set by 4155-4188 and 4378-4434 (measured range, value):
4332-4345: 0.25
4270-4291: 0.06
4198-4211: 0.06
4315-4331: 0.07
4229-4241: -0.03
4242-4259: -0.02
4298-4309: 0.20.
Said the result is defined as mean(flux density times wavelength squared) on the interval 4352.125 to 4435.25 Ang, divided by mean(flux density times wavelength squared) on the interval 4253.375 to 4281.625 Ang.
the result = 1.08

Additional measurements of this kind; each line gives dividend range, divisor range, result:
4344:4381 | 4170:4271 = 1.03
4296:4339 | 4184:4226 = 0.95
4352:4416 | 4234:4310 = 1.08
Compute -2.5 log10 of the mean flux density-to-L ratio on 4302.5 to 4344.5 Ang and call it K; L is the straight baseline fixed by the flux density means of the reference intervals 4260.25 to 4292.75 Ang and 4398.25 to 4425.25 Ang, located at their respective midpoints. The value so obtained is 0.10 mag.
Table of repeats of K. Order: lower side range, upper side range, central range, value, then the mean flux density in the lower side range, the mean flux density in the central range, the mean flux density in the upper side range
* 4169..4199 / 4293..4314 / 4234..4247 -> -0.13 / 0.832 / 0.874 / 0.714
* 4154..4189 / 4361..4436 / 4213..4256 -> -0.01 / 0.853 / 0.853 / 0.833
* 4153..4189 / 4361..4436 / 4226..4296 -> 0.03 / 0.85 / 0.819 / 0.833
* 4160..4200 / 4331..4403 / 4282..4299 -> 0.06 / 0.84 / 0.756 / 0.772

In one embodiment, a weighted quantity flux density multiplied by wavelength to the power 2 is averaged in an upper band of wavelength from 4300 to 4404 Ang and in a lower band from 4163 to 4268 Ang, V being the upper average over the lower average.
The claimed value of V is 0.98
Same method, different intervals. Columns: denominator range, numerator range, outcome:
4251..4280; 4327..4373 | 0.96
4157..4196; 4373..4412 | 1.06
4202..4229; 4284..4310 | 0.92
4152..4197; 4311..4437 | 1.04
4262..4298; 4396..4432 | 1.12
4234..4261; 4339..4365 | 0.92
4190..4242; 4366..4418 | 1.07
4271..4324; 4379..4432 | 1.12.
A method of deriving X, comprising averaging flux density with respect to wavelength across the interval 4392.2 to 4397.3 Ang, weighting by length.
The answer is 0.785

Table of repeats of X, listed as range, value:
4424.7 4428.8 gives 0.821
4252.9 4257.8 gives 0.846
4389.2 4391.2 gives 0.775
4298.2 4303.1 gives 0.616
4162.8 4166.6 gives 0.874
